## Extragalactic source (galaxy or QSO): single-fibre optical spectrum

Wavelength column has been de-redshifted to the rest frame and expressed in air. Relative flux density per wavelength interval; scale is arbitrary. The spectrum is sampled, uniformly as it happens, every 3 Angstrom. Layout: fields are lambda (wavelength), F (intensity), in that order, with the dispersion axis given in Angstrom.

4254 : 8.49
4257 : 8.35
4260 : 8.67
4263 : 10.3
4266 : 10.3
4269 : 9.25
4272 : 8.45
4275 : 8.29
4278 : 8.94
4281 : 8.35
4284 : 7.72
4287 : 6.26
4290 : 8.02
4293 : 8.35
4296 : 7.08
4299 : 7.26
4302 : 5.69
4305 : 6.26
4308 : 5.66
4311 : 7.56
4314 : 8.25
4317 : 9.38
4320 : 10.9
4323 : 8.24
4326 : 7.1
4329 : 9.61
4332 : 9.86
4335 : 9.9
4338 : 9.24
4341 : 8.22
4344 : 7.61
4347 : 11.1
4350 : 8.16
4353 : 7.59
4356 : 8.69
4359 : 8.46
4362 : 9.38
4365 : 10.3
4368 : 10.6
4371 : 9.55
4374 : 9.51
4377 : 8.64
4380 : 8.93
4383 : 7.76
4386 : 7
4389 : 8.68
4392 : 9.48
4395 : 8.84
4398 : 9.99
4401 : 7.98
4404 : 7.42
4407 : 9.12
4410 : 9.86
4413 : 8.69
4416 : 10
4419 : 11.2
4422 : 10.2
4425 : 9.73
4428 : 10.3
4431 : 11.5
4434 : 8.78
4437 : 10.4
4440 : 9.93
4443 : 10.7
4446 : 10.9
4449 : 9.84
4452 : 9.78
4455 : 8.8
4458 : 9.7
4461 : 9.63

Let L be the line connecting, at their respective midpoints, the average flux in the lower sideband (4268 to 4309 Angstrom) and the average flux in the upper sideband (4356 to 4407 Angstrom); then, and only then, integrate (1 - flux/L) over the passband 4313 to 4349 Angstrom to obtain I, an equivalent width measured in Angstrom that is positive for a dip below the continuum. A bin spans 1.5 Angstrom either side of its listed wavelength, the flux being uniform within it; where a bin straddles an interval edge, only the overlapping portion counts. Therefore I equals -4.2 Angstrom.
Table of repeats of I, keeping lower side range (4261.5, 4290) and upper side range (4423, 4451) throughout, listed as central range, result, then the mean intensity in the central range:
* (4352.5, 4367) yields 0.7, 9.03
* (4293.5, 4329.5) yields 5.1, 7.71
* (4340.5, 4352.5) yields 0.8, 8.72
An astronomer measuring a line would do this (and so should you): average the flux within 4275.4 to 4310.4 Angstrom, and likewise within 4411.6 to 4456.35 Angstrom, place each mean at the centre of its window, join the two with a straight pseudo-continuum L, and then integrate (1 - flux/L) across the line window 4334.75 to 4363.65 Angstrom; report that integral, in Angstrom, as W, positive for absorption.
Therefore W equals -1.4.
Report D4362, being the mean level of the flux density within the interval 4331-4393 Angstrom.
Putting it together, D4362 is 8.97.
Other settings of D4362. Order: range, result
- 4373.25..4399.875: 8.73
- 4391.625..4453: 9.75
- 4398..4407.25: 8.34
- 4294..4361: 8.27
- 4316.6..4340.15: 9.24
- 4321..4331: 8.52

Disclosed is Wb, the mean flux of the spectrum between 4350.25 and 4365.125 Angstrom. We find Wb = 8.69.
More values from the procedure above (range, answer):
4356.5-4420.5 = 9.11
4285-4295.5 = 7.51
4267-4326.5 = 7.88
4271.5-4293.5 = 8.02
